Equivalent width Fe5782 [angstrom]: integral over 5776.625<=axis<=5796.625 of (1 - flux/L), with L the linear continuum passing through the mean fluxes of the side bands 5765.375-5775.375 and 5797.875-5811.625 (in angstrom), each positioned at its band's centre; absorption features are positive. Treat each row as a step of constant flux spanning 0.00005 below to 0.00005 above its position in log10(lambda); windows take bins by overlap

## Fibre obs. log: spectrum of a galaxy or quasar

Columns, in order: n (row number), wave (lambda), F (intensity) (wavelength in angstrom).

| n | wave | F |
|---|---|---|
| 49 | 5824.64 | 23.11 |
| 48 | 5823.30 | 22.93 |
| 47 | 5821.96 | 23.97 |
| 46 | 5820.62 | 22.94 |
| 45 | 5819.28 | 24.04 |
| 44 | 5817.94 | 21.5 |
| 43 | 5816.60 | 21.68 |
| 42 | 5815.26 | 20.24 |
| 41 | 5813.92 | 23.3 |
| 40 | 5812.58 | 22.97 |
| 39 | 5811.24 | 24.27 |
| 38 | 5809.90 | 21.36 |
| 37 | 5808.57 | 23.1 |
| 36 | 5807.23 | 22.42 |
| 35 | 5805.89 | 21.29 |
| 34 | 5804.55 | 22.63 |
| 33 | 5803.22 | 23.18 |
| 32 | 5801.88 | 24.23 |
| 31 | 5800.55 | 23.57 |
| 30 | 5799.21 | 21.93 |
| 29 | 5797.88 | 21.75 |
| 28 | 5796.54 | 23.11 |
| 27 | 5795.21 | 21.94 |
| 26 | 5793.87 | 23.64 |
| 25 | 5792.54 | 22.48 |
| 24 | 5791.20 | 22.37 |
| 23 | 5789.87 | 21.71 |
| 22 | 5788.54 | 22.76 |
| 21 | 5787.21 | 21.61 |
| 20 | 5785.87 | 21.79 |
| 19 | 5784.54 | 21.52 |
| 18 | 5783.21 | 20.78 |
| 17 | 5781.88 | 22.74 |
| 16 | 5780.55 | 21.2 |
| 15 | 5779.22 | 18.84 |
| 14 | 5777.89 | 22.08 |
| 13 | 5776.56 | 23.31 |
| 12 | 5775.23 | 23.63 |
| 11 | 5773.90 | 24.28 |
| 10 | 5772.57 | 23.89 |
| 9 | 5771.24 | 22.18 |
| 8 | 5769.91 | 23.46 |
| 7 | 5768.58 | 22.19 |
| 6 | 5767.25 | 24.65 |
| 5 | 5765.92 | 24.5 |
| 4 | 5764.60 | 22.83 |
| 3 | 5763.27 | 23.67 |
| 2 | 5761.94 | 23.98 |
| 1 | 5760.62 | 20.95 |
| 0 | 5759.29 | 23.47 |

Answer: 1.1 angstrom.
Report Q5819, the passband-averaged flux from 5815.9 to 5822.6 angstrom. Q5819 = 22.8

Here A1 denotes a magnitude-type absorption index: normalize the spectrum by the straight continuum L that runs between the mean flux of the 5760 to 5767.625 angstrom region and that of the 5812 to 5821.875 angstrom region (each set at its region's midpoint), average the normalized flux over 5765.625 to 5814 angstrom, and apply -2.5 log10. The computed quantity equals 0.02 mag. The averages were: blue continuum 23.4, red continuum 22.5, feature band 22.6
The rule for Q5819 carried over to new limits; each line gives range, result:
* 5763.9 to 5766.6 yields 23.7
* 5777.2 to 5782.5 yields 21.2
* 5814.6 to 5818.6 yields 21.1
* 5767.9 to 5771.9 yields 22.6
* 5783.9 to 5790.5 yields 21.9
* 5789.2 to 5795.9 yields 22.4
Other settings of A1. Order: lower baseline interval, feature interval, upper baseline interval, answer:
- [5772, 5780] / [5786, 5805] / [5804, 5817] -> -0.01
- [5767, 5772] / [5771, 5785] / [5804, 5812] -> 0.03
